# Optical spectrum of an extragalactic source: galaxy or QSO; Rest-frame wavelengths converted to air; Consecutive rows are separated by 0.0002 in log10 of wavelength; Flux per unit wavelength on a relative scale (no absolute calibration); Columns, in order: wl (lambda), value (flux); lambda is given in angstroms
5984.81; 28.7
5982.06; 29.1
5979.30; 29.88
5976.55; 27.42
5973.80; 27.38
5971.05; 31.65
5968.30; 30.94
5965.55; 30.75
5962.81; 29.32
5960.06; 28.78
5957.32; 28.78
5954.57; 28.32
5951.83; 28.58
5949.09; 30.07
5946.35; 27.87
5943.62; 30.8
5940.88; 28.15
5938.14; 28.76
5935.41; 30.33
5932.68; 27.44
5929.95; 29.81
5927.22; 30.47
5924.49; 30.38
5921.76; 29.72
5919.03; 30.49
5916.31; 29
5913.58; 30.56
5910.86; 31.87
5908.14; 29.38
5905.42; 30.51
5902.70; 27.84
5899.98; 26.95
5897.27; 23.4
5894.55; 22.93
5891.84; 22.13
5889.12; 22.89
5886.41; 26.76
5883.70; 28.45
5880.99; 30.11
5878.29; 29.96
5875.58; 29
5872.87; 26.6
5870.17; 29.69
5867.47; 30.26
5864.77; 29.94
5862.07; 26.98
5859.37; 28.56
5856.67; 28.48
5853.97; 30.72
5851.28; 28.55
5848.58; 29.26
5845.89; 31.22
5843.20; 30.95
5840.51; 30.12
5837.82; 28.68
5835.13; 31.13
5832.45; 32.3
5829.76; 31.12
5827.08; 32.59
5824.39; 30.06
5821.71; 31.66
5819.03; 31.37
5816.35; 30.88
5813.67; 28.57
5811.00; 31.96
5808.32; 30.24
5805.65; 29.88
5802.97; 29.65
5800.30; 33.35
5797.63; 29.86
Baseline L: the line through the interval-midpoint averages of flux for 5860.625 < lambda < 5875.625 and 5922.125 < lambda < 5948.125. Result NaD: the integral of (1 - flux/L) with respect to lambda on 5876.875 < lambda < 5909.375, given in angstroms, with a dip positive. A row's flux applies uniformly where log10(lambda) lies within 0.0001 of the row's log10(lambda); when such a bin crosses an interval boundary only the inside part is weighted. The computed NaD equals 2.5 angstroms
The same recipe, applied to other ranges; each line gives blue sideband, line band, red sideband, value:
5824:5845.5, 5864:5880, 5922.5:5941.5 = 0.6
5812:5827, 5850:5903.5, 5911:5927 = 5.1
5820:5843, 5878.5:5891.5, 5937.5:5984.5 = 1.4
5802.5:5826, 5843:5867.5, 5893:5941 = 0.4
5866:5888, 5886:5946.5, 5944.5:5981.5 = 1.6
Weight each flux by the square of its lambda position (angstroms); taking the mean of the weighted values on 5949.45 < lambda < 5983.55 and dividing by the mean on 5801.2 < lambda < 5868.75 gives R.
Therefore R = 1.01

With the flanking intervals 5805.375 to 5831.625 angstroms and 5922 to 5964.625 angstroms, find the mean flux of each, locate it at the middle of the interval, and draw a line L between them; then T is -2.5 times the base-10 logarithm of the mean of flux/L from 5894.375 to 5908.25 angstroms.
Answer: 0.11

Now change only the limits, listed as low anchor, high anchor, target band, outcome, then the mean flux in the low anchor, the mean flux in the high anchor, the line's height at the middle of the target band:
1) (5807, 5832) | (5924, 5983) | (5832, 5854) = 0.016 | 31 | 29.3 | 30.7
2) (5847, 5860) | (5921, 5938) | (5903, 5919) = -0.022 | 29.2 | 29.6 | 29.5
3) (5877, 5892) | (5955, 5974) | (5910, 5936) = -0.060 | 27.1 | 29.7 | 28.3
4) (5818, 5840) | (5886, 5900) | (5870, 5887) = -0.132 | 31.1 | 23.7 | 25.4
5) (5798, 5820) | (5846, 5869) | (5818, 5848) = -0.036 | 30.7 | 29.2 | 30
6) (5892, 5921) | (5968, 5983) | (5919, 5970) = -0.026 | 28.1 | 29.3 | 28.7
